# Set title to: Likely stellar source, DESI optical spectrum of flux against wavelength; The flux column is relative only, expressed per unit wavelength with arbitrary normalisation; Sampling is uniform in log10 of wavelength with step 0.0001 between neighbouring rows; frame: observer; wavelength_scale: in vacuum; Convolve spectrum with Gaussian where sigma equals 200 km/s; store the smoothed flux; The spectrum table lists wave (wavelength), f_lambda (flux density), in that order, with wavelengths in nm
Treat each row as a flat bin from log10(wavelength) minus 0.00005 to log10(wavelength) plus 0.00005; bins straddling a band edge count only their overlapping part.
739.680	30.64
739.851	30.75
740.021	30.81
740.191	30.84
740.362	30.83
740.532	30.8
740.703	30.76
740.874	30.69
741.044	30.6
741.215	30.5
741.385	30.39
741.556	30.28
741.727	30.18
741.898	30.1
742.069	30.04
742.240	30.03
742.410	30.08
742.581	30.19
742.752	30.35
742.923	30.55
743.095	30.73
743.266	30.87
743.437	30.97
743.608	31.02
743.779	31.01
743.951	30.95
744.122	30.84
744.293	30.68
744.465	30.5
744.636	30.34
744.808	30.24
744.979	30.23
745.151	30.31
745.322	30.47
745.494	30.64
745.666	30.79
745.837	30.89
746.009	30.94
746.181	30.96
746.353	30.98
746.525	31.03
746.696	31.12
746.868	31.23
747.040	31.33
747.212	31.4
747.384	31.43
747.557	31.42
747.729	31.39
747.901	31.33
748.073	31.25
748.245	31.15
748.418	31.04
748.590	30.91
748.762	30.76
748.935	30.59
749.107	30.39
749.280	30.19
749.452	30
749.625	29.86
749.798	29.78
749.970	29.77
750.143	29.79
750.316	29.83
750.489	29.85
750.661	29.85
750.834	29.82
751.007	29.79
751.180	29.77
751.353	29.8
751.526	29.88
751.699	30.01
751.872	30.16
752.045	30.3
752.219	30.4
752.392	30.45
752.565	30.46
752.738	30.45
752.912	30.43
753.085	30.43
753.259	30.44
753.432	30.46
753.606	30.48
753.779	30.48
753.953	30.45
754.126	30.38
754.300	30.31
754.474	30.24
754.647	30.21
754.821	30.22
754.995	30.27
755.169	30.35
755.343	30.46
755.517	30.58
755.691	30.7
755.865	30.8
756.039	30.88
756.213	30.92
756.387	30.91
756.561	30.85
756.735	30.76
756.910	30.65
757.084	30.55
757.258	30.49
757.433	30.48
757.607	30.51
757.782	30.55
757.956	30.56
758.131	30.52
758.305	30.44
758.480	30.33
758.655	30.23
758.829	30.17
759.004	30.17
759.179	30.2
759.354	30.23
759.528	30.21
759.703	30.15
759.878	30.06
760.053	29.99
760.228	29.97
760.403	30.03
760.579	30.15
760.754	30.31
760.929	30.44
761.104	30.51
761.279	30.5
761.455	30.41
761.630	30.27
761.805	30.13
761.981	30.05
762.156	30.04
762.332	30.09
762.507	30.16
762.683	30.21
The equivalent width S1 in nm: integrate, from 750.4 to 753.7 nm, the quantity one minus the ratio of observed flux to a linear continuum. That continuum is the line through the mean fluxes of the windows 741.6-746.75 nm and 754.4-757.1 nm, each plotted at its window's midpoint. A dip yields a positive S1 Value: 0.05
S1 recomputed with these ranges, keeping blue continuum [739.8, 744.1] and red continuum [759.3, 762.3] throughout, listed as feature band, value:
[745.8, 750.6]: -0.043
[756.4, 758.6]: -0.022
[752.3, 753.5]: -0.003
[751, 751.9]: 0.015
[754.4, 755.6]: -0.001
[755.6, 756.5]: -0.016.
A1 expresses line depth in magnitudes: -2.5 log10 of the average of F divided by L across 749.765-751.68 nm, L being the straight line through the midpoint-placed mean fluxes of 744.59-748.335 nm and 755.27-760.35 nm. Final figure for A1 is 0.03 mag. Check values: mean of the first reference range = 31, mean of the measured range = 29.8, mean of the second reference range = 30.5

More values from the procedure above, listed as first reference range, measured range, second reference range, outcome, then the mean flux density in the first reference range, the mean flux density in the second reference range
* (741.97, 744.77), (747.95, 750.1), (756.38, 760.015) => 0.001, 30.6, 30.4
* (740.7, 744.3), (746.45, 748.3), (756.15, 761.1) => -0.029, 30.5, 30.4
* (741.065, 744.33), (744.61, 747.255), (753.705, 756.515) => -0.010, 30.5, 30.5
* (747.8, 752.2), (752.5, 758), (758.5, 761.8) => -0.010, 30.2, 30.2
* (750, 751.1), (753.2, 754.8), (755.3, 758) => -0.003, 29.8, 30.7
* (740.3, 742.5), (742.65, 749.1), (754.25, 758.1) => -0.015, 30.4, 30.6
